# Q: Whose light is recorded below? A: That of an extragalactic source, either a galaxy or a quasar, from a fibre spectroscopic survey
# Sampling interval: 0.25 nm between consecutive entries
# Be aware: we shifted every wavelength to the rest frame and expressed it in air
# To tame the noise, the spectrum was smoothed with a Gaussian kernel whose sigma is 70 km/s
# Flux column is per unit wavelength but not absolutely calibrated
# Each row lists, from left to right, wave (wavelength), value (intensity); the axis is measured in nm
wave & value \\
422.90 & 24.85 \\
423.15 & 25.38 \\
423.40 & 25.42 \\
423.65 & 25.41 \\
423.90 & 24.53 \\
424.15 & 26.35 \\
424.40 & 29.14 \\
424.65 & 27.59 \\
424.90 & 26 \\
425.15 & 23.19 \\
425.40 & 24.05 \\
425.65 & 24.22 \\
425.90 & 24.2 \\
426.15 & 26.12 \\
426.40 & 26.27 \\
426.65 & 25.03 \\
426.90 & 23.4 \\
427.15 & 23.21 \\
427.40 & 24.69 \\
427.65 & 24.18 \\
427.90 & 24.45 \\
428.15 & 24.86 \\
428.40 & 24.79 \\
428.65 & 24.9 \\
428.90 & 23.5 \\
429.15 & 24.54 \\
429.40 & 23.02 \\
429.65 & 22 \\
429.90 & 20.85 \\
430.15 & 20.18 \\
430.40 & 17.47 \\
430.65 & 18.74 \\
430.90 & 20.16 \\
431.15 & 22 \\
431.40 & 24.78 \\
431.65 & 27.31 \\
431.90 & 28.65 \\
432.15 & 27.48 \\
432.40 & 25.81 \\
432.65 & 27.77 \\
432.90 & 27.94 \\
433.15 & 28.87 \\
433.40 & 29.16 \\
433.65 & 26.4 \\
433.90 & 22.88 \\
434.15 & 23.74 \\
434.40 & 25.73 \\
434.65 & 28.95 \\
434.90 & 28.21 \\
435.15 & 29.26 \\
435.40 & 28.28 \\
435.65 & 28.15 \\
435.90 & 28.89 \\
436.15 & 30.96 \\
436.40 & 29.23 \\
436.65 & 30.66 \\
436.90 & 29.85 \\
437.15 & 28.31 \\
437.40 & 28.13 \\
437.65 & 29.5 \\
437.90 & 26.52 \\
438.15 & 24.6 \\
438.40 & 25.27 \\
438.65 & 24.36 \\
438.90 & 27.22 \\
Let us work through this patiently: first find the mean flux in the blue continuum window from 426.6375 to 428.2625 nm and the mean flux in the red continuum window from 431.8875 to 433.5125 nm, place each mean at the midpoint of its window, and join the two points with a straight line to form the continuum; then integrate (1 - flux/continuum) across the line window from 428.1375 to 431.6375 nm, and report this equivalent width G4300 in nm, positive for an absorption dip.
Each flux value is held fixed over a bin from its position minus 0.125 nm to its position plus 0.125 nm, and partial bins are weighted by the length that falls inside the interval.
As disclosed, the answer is 0.48 nm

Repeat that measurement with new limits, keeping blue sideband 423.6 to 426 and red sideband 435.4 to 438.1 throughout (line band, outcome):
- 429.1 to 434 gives 0.56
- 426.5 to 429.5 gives 0.24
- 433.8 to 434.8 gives 0.10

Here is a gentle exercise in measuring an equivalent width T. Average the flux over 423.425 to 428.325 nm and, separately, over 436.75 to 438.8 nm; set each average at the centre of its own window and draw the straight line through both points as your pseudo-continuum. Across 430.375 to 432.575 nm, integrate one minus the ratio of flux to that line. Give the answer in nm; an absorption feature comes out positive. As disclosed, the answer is 0.18 nm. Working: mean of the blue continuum 25.1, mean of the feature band 24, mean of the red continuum 27.1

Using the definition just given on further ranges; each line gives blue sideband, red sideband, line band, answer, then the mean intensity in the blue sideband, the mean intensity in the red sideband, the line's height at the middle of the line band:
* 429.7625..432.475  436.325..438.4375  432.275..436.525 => -0.33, 23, 28.1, 25.7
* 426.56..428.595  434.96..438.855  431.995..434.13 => -0.03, 24.3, 28.1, 26.6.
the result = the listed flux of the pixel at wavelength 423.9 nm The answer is 24.53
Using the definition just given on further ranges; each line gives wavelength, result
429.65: 22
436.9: 29.85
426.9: 23.4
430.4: 17.47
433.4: 29.16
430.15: 20.18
